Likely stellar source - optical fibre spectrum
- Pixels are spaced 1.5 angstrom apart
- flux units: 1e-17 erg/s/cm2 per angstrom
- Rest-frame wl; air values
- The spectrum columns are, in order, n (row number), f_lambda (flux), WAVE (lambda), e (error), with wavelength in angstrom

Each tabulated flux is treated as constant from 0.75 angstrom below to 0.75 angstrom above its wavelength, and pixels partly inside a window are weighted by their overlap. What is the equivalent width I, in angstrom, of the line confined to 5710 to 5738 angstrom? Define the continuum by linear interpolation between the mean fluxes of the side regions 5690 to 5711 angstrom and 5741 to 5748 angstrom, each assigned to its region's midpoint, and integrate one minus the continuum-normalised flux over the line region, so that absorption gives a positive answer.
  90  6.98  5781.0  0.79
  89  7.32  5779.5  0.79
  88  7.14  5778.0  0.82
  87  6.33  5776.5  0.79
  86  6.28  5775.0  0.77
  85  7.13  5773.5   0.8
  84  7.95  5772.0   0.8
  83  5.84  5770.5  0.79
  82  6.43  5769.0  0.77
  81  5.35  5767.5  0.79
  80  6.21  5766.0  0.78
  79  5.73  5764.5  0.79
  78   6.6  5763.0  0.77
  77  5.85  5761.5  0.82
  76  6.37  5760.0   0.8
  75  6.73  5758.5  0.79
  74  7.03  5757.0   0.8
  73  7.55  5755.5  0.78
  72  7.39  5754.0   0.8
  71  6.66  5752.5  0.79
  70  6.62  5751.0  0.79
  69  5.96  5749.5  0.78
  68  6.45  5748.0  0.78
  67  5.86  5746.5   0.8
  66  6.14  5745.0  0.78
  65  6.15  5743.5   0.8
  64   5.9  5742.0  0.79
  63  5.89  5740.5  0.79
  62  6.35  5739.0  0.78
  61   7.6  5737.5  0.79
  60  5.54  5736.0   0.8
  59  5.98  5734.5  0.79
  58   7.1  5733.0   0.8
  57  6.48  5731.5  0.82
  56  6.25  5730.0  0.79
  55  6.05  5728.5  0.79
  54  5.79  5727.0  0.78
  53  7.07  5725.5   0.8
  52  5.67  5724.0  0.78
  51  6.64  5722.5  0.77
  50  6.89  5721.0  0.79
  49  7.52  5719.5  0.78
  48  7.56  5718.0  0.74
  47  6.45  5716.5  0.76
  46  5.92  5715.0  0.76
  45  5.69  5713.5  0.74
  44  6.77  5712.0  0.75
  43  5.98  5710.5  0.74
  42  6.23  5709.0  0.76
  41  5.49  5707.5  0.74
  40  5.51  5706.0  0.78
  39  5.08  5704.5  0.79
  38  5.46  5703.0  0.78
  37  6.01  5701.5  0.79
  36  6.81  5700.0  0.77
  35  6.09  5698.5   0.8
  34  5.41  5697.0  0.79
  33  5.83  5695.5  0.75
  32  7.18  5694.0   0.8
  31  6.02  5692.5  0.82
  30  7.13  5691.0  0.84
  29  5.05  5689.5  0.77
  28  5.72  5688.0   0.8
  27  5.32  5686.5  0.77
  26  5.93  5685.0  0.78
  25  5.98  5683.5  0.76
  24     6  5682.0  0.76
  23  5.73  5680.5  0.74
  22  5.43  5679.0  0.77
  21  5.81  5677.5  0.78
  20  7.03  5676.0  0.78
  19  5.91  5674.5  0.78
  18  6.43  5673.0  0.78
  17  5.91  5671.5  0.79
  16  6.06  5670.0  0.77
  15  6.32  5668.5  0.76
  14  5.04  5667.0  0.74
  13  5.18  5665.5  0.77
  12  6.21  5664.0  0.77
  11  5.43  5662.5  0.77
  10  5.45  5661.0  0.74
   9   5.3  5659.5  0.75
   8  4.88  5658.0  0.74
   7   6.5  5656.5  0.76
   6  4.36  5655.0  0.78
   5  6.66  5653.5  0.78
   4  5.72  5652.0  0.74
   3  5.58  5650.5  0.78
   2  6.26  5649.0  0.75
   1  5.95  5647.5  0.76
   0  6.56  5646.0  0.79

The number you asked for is -2.0 angstrom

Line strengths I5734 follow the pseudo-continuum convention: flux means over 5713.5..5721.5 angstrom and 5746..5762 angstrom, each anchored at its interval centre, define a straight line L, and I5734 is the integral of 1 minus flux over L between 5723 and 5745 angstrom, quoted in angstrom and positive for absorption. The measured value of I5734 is 1.38 angstrom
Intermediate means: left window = 6.76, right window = 6.61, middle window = 6.27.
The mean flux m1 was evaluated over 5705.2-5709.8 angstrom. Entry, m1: 5.74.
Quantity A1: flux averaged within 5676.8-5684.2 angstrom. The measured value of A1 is 5.79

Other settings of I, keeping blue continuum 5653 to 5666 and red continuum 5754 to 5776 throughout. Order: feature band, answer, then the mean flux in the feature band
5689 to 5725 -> -1.26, 6.2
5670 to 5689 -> -0.67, 5.93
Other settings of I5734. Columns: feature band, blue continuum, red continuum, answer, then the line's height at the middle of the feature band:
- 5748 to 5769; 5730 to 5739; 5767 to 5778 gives 0.2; 6.53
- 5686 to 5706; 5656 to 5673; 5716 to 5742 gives 0.5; 6.08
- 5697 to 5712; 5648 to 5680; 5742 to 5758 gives 0.7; 6.15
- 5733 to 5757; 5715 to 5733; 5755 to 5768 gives 0.1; 6.46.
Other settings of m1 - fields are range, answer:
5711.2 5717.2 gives 6.2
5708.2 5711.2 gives 6.1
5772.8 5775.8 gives 6.69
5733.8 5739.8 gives 6.37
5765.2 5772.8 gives 6.36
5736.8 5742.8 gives 6.42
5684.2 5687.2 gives 5.64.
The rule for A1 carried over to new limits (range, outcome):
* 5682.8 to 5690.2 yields 5.6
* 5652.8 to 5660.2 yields 5.53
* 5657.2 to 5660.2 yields 5.11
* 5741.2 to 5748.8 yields 6.1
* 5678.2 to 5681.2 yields 5.58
